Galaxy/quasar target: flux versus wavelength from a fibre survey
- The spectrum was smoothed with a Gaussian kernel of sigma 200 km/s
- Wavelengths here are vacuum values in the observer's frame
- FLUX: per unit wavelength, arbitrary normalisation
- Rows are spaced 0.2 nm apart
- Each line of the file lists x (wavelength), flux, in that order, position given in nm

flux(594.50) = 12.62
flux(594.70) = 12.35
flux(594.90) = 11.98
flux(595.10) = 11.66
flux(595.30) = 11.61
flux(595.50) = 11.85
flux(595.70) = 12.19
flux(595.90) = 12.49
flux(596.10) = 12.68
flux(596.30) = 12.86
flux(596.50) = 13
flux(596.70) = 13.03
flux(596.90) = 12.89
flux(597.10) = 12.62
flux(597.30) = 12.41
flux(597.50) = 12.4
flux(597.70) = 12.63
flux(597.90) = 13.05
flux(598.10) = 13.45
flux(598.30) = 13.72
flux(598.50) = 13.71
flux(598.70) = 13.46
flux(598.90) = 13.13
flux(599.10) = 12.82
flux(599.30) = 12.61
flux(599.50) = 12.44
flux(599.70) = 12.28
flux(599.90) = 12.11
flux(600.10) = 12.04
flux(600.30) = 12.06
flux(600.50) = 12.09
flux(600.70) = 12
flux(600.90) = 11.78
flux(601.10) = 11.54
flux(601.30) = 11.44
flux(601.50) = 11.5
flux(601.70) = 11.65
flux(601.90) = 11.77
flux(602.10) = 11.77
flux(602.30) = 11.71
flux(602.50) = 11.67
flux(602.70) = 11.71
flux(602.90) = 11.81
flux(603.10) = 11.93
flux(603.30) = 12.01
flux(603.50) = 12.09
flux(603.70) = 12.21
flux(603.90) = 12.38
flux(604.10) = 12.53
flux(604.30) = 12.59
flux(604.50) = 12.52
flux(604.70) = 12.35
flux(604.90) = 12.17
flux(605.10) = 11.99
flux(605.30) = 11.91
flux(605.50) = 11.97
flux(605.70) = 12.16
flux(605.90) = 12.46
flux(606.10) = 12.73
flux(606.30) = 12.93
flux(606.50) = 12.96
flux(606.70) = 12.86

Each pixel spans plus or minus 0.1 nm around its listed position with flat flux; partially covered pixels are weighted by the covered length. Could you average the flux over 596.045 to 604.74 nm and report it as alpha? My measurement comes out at 12.4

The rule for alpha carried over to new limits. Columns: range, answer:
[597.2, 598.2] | 12.8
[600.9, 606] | 12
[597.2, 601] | 12.6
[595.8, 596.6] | 12.8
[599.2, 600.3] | 12.3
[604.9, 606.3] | 12.3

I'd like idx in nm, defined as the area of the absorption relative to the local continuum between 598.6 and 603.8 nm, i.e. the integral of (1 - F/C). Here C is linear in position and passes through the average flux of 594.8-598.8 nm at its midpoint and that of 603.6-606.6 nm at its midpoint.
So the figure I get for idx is 0.19 nm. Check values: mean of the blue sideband 12.7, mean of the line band 12.1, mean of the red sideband 12.4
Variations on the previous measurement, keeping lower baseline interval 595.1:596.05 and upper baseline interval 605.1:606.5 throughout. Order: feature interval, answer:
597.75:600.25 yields -0.15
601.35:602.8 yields 0.07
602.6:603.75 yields 0.03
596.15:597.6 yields -0.08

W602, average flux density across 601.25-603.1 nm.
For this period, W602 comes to 11.7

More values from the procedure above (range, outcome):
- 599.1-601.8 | 12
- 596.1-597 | 12.9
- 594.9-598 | 12.5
